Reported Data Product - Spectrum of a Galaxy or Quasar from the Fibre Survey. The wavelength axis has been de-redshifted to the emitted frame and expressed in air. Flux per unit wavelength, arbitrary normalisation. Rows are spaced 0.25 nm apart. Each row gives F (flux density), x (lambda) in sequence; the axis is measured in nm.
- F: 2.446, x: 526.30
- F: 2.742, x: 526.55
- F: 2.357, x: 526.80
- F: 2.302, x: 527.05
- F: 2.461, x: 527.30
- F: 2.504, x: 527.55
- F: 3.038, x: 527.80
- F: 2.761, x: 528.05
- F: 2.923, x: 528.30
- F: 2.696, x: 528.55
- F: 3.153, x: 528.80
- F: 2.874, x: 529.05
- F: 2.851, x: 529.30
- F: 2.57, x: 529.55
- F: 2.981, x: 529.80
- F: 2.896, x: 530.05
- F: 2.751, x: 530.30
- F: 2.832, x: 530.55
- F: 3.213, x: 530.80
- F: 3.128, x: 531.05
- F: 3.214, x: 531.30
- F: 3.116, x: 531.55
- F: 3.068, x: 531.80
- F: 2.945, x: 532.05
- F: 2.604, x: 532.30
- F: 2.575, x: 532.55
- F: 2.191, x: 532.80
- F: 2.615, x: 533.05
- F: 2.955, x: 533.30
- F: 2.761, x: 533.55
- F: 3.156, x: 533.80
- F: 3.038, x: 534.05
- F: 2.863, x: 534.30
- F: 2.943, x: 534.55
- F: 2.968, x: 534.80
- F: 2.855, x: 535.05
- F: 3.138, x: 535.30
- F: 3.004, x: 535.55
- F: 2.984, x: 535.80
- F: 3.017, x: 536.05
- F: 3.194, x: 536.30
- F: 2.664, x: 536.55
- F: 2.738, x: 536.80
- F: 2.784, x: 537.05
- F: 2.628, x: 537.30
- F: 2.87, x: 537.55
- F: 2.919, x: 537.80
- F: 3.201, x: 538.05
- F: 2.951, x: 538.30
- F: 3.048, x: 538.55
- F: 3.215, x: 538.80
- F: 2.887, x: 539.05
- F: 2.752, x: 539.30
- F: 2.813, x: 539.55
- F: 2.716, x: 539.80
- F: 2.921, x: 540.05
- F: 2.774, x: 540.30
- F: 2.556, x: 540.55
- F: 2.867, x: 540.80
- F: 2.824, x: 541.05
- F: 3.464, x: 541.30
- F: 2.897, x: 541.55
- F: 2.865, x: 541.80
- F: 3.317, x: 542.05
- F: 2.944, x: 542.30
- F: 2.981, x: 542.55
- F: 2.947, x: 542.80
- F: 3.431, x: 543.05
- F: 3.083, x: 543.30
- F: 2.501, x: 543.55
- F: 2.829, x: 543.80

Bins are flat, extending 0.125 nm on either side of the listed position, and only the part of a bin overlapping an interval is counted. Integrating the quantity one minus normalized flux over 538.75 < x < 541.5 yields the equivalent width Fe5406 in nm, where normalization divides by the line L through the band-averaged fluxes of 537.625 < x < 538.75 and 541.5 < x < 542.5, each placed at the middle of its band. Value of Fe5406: 0.129 nm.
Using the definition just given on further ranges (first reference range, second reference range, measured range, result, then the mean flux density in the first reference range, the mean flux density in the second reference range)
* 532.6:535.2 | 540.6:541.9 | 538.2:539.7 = -0.01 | 2.83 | 2.96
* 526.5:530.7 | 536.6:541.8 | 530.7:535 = -0.15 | 2.75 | 2.89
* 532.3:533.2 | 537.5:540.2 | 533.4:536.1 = -0.34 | 2.49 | 2.94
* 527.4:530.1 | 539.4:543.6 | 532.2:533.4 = 0.12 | 2.84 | 2.94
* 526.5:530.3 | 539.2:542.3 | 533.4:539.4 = -0.21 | 2.74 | 2.9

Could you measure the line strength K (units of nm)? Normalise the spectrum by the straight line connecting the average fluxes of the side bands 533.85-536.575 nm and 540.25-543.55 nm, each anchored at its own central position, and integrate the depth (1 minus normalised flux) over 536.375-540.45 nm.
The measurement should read 0.157 nm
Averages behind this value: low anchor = 2.99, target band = 2.87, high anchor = 2.98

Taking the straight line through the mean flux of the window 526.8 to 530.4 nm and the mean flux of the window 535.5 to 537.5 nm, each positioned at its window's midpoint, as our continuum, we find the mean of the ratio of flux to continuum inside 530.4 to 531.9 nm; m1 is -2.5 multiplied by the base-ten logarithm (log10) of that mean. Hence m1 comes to -0.11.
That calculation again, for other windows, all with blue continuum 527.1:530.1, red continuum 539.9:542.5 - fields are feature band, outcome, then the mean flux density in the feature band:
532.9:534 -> -0.006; 2.87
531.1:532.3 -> -0.077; 3.04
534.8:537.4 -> -0.009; 2.91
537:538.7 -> -0.008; 2.92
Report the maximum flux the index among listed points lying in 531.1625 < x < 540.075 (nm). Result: 3.215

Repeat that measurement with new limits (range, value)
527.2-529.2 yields 3.153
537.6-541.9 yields 3.464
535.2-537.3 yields 3.194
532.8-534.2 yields 3.156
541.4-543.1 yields 3.431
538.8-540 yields 2.887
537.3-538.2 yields 3.201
